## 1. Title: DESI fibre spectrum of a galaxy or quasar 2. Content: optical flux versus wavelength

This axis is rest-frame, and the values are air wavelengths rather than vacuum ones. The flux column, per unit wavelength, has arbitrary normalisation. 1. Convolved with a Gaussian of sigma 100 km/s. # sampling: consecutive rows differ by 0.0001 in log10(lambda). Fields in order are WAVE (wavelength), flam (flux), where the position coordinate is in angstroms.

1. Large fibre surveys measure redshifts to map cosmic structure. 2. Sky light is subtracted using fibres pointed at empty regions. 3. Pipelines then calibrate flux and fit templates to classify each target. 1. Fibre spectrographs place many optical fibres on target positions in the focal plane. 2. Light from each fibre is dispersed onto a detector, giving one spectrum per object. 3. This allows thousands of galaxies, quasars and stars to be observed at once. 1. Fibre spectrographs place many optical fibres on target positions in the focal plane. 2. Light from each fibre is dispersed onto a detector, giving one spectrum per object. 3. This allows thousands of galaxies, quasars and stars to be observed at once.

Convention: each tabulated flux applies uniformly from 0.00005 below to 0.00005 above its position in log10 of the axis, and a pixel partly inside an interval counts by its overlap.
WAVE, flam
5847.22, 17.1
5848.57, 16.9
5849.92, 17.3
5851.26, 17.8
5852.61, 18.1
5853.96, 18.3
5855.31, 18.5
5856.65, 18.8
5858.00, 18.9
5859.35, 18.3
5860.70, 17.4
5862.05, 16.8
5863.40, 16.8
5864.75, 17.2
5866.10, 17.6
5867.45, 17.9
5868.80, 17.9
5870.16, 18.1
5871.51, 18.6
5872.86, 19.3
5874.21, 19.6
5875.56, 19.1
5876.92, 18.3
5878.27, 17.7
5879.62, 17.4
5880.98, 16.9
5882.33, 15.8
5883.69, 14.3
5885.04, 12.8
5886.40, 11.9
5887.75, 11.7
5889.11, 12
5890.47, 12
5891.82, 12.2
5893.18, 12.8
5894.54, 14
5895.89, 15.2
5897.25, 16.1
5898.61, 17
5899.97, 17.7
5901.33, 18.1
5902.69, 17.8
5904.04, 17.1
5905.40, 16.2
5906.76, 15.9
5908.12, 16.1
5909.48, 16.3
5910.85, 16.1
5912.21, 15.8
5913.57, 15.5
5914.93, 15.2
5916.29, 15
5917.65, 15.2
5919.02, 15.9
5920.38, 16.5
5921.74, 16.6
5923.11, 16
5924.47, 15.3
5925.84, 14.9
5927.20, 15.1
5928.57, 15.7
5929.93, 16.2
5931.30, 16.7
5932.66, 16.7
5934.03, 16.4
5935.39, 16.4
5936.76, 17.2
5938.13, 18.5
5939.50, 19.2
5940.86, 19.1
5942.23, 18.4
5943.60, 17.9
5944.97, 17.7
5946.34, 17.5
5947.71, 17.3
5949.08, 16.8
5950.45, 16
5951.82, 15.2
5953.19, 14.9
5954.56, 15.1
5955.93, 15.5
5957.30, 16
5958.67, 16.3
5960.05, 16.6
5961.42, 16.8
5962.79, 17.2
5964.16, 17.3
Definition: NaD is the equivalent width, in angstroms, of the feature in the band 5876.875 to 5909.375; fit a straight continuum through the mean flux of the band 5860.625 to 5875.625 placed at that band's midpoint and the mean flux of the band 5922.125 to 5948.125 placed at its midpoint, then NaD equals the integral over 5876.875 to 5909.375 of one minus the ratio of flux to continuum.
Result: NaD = 4.3 angstroms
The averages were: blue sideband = 18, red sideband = 16.9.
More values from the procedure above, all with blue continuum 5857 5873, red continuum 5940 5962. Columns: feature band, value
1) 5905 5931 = 2.1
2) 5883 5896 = 3.5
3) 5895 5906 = 0.3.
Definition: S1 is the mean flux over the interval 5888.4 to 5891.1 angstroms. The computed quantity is 12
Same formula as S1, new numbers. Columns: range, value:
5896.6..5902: 17.2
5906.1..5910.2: 16.1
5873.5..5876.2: 19.4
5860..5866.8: 17.2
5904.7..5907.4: 16.1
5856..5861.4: 18.3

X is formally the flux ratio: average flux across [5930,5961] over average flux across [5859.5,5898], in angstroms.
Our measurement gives 1.1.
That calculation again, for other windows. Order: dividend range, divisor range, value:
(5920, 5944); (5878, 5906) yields 1.12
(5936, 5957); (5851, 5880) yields 0.94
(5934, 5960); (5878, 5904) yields 1.13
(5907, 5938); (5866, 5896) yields 1.01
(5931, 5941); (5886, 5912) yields 1.16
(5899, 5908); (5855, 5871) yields 0.96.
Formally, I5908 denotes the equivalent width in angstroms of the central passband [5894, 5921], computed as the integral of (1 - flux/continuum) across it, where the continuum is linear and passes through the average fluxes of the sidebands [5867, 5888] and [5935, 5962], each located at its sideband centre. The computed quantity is 1.1 angstroms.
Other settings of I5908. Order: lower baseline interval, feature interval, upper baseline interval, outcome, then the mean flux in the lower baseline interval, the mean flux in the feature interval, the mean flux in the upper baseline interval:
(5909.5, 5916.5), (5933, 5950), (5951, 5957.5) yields -2.5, 15.6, 17.7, 15.3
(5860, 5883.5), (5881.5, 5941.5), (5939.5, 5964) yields 5.6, 17.7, 15.6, 16.8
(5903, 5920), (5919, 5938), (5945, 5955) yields -0.2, 15.9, 16.2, 16.2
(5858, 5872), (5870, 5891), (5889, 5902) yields 0.5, 17.7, 15.9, 14.8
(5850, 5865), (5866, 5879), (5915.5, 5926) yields -0.8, 17.9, 18.4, 15.7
